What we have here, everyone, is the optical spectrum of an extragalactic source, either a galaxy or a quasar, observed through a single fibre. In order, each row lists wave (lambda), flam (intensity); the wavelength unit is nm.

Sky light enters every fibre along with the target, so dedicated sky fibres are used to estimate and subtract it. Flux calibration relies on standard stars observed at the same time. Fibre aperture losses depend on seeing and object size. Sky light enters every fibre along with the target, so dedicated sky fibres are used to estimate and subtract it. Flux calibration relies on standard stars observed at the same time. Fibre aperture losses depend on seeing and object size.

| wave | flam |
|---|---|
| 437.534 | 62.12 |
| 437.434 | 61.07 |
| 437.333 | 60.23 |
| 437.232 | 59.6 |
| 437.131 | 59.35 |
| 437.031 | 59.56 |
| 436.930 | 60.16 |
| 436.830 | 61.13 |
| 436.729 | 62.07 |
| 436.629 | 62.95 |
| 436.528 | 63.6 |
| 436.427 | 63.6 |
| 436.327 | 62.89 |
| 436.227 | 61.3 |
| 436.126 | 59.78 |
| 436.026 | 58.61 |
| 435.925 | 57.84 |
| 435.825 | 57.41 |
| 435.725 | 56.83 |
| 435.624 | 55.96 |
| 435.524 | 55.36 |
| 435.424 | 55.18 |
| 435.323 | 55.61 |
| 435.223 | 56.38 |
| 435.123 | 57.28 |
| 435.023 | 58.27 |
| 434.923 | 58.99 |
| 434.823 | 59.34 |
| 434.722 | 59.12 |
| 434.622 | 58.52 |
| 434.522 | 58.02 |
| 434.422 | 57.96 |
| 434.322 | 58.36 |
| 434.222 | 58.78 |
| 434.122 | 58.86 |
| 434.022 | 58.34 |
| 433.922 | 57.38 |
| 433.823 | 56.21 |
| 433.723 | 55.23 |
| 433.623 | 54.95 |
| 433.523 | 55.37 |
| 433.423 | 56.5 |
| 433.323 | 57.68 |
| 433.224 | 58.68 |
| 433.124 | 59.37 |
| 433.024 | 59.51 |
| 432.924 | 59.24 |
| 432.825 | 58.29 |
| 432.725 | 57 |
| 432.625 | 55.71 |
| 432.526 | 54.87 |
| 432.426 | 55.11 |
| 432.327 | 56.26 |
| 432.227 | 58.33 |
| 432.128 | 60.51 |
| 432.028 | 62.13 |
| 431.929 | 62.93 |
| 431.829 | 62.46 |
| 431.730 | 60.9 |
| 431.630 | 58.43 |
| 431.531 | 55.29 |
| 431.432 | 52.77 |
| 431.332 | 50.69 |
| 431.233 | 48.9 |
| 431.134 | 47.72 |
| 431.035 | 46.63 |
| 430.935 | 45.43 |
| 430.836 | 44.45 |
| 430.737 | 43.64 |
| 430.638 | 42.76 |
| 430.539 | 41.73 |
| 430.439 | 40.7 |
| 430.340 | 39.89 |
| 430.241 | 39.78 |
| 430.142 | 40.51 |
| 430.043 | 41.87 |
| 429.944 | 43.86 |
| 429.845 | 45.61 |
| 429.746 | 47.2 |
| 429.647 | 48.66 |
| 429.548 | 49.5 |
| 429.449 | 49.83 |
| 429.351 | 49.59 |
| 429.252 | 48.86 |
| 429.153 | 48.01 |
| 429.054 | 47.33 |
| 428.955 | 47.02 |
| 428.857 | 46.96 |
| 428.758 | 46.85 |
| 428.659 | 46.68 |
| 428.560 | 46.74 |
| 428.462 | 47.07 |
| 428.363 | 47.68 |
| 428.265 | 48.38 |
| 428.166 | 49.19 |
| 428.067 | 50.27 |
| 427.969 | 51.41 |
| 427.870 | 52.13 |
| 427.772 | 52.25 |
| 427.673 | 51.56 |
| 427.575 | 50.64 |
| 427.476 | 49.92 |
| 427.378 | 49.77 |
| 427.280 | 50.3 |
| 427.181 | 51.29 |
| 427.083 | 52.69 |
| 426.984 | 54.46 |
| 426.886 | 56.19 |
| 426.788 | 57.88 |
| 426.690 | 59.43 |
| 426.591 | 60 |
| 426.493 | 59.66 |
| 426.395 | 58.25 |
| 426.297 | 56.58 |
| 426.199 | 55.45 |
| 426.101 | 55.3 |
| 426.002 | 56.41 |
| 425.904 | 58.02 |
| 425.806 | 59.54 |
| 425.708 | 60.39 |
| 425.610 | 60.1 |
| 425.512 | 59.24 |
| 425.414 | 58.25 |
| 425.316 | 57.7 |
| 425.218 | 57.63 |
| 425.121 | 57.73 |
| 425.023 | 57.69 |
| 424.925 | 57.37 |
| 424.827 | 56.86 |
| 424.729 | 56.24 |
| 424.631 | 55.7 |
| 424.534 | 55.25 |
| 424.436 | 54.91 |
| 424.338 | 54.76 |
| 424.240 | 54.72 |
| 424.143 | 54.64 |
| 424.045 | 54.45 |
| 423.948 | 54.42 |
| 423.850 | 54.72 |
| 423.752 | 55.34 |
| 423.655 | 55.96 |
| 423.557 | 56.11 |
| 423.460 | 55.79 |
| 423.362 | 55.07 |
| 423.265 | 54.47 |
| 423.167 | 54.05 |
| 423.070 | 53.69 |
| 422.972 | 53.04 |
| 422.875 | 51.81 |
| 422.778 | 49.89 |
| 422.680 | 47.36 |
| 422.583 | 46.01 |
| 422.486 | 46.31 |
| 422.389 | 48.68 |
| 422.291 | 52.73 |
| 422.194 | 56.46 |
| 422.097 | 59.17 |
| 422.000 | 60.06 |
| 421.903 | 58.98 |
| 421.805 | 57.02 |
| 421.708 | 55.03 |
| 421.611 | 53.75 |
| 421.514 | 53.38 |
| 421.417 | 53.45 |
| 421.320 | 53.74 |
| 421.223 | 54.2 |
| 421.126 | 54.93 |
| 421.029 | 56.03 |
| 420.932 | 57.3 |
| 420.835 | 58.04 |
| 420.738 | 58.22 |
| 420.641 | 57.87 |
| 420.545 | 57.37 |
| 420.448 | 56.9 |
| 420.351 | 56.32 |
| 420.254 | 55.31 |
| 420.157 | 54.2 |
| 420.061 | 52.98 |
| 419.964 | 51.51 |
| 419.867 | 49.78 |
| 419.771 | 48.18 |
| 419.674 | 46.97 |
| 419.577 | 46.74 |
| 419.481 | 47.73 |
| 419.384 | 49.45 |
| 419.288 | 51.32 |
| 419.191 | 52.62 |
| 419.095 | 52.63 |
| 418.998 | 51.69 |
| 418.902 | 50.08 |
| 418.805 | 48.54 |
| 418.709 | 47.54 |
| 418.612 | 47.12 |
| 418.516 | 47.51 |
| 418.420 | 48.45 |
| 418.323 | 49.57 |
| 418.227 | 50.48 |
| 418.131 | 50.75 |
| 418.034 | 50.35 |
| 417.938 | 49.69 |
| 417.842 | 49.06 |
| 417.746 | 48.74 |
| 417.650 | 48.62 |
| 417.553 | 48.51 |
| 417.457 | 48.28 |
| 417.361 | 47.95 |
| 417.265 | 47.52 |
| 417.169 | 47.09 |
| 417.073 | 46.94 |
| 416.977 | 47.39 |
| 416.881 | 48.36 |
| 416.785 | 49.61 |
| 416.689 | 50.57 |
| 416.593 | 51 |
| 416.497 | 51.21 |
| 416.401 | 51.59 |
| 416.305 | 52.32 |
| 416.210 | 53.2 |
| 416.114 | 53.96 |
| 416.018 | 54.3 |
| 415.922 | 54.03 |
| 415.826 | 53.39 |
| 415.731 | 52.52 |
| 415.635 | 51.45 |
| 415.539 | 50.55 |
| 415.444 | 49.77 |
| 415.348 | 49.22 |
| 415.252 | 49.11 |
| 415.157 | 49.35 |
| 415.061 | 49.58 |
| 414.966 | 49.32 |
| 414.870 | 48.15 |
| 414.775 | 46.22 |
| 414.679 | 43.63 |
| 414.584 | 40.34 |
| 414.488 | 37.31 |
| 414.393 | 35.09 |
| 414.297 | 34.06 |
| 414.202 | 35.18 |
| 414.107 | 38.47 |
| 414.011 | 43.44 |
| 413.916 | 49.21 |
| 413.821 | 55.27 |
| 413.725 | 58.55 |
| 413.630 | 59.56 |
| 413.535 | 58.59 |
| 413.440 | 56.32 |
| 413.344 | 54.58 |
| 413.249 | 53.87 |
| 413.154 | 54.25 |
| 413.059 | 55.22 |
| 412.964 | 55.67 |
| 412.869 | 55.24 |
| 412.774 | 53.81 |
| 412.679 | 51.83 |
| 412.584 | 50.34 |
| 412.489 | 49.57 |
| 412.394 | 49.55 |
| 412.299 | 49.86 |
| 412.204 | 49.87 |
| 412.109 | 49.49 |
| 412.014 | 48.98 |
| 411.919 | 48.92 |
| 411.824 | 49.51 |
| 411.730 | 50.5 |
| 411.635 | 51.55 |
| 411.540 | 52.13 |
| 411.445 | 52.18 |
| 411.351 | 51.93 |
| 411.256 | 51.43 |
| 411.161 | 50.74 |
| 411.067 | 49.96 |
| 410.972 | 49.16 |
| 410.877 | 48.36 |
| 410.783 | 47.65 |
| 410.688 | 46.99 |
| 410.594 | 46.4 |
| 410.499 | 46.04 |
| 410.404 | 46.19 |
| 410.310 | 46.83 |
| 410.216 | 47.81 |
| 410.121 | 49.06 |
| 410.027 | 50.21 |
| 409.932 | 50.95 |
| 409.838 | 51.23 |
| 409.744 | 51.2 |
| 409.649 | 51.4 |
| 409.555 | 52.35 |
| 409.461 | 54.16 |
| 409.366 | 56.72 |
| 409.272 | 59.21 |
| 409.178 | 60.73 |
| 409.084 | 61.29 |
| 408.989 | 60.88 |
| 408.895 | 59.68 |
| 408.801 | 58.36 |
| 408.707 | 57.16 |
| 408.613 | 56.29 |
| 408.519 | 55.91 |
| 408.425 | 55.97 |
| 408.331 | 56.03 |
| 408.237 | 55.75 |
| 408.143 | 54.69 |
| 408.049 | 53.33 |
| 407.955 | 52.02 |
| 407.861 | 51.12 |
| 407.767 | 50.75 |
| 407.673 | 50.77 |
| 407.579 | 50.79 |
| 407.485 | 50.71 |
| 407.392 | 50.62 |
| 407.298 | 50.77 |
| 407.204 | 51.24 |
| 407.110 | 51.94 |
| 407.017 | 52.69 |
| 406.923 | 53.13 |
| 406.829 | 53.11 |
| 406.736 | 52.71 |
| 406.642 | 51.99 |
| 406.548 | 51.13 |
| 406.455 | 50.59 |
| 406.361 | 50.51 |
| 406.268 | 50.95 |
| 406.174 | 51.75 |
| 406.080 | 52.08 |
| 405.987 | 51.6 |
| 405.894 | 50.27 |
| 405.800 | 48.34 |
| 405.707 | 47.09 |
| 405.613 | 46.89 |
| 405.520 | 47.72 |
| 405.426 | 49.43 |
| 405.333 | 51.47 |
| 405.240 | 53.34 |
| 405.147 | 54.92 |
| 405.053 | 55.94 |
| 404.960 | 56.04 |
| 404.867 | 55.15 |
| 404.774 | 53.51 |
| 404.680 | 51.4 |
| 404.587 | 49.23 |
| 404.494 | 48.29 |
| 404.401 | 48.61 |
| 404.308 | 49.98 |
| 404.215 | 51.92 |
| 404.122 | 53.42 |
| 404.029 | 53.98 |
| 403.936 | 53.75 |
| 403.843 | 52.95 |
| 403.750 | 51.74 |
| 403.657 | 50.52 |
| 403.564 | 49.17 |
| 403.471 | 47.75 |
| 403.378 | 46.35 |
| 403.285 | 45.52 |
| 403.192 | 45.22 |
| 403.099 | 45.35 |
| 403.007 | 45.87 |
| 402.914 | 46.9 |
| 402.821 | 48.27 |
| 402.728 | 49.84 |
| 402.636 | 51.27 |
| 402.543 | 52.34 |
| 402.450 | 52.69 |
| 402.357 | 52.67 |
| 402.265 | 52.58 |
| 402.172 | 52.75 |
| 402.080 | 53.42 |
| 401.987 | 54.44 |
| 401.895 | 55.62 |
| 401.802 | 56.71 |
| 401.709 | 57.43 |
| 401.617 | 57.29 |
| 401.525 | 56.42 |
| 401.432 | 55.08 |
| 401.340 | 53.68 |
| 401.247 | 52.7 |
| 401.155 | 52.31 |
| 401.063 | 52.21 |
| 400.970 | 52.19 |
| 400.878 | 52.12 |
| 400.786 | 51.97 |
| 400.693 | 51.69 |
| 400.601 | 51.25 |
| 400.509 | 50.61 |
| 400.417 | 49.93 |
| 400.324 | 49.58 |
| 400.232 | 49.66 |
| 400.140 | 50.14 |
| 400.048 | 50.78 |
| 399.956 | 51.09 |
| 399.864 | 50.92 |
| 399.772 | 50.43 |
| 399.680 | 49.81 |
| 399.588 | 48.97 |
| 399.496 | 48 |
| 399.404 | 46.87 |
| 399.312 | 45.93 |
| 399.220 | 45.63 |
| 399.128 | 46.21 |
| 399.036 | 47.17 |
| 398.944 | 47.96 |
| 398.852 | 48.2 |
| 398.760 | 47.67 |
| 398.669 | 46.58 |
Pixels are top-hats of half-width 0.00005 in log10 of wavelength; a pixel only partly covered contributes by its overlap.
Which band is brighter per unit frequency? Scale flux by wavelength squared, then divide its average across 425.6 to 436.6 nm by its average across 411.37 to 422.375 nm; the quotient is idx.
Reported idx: 1.13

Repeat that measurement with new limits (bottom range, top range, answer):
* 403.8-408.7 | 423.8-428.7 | 1.15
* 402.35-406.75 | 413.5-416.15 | 1.00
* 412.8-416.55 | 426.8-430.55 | 1.03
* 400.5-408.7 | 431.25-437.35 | 1.30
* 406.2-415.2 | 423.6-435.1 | 1.15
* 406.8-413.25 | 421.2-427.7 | 1.13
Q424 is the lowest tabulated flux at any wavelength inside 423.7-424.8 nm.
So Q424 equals 54.42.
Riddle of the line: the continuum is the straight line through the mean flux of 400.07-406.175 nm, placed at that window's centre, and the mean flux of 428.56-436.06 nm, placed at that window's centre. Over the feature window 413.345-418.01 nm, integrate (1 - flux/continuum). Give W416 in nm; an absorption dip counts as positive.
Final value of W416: 0.29 nm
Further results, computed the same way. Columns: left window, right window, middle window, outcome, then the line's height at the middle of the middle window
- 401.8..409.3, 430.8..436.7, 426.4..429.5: 0.28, 56.1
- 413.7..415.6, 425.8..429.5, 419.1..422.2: -0.36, 48.5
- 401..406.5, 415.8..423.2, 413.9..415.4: 0.24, 51.7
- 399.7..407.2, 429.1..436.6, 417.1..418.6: 0.12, 52.8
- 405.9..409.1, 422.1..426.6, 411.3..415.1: 0.32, 54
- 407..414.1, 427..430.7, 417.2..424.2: -0.39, 49.6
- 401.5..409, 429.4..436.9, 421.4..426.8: -0.17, 53.9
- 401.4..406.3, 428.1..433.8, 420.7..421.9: -0.10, 51.2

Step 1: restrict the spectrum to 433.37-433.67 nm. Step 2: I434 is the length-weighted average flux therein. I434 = 55.5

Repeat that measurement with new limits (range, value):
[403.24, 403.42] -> 45.9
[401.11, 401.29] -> 52.6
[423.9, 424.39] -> 54.6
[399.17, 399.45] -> 46.1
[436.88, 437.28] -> 59.7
